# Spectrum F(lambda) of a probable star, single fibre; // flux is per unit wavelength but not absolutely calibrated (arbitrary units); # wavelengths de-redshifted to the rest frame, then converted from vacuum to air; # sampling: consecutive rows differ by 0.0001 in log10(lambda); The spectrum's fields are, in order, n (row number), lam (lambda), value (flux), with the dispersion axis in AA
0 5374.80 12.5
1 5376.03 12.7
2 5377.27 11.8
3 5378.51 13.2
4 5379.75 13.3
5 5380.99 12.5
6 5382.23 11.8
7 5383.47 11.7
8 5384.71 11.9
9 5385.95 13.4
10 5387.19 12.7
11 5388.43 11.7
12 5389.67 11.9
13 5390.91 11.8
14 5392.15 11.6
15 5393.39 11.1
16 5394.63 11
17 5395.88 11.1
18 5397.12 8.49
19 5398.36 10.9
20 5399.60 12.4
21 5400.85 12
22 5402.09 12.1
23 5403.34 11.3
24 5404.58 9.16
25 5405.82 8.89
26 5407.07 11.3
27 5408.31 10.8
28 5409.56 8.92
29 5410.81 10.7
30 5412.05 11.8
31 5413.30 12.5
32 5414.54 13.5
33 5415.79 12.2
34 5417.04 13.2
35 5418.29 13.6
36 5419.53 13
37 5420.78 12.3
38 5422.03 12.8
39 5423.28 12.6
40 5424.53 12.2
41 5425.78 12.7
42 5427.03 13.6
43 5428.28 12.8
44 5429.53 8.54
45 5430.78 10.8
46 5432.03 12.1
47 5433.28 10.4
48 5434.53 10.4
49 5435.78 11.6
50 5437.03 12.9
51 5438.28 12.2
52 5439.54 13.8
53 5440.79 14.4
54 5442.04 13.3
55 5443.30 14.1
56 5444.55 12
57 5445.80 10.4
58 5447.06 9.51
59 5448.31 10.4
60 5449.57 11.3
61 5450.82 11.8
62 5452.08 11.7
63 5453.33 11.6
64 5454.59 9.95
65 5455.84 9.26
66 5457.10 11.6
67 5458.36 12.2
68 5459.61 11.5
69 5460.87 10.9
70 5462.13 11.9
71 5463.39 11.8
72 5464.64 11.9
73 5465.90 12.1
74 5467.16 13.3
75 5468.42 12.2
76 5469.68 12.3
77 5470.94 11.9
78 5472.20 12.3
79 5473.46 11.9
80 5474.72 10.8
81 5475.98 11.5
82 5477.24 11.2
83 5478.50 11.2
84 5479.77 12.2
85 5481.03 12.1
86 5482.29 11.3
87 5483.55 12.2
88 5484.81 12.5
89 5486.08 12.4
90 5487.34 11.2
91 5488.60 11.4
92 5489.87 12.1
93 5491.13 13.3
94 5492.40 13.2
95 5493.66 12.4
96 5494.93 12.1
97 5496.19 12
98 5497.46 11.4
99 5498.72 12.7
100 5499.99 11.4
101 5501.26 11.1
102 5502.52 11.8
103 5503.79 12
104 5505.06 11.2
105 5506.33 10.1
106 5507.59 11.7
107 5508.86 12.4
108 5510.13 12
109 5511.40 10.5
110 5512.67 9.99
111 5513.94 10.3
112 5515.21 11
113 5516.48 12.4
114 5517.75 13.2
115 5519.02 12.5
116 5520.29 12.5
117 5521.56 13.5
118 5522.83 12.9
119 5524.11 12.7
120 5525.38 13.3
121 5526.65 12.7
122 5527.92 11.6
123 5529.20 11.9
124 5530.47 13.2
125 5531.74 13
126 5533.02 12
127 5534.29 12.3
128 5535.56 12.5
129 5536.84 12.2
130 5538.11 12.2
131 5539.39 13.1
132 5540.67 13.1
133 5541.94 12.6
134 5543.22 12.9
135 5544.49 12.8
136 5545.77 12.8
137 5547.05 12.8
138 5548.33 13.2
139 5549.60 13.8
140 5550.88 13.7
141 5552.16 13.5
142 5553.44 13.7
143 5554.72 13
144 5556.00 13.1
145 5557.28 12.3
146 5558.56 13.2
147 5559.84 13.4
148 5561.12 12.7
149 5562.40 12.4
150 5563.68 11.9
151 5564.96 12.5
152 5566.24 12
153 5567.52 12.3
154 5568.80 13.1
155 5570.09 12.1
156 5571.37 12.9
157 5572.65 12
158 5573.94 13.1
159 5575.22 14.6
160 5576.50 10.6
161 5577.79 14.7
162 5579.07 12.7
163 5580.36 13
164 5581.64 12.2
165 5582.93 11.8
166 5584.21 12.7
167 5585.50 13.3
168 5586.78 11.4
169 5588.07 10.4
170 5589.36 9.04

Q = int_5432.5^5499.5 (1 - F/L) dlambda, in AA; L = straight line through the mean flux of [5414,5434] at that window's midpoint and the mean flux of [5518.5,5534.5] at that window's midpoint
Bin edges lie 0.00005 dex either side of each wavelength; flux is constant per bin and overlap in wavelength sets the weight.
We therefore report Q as 3.0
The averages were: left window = 12.3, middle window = 11.9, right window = 12.6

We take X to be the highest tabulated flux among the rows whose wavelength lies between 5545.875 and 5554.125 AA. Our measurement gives 13.8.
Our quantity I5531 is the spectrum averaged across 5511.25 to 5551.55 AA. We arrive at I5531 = 12.5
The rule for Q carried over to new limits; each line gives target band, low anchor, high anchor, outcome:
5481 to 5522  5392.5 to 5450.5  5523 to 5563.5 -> 1.9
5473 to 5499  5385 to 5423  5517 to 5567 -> 0.8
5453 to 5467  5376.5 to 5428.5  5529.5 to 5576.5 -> 0.9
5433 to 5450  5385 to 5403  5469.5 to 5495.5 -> -0.2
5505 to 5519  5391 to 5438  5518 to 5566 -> 1.2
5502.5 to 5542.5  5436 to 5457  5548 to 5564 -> 1.7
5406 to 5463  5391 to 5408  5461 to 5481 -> -2.0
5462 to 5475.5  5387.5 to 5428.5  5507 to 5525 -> -0.2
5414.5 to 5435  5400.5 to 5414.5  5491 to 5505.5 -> -1.8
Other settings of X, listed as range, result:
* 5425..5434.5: 13.6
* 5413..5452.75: 14.4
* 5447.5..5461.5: 12.2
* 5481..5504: 13.3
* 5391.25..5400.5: 12.4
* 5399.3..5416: 13.5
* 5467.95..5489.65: 12.5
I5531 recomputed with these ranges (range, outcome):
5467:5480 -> 11.8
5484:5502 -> 12.1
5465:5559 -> 12.3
